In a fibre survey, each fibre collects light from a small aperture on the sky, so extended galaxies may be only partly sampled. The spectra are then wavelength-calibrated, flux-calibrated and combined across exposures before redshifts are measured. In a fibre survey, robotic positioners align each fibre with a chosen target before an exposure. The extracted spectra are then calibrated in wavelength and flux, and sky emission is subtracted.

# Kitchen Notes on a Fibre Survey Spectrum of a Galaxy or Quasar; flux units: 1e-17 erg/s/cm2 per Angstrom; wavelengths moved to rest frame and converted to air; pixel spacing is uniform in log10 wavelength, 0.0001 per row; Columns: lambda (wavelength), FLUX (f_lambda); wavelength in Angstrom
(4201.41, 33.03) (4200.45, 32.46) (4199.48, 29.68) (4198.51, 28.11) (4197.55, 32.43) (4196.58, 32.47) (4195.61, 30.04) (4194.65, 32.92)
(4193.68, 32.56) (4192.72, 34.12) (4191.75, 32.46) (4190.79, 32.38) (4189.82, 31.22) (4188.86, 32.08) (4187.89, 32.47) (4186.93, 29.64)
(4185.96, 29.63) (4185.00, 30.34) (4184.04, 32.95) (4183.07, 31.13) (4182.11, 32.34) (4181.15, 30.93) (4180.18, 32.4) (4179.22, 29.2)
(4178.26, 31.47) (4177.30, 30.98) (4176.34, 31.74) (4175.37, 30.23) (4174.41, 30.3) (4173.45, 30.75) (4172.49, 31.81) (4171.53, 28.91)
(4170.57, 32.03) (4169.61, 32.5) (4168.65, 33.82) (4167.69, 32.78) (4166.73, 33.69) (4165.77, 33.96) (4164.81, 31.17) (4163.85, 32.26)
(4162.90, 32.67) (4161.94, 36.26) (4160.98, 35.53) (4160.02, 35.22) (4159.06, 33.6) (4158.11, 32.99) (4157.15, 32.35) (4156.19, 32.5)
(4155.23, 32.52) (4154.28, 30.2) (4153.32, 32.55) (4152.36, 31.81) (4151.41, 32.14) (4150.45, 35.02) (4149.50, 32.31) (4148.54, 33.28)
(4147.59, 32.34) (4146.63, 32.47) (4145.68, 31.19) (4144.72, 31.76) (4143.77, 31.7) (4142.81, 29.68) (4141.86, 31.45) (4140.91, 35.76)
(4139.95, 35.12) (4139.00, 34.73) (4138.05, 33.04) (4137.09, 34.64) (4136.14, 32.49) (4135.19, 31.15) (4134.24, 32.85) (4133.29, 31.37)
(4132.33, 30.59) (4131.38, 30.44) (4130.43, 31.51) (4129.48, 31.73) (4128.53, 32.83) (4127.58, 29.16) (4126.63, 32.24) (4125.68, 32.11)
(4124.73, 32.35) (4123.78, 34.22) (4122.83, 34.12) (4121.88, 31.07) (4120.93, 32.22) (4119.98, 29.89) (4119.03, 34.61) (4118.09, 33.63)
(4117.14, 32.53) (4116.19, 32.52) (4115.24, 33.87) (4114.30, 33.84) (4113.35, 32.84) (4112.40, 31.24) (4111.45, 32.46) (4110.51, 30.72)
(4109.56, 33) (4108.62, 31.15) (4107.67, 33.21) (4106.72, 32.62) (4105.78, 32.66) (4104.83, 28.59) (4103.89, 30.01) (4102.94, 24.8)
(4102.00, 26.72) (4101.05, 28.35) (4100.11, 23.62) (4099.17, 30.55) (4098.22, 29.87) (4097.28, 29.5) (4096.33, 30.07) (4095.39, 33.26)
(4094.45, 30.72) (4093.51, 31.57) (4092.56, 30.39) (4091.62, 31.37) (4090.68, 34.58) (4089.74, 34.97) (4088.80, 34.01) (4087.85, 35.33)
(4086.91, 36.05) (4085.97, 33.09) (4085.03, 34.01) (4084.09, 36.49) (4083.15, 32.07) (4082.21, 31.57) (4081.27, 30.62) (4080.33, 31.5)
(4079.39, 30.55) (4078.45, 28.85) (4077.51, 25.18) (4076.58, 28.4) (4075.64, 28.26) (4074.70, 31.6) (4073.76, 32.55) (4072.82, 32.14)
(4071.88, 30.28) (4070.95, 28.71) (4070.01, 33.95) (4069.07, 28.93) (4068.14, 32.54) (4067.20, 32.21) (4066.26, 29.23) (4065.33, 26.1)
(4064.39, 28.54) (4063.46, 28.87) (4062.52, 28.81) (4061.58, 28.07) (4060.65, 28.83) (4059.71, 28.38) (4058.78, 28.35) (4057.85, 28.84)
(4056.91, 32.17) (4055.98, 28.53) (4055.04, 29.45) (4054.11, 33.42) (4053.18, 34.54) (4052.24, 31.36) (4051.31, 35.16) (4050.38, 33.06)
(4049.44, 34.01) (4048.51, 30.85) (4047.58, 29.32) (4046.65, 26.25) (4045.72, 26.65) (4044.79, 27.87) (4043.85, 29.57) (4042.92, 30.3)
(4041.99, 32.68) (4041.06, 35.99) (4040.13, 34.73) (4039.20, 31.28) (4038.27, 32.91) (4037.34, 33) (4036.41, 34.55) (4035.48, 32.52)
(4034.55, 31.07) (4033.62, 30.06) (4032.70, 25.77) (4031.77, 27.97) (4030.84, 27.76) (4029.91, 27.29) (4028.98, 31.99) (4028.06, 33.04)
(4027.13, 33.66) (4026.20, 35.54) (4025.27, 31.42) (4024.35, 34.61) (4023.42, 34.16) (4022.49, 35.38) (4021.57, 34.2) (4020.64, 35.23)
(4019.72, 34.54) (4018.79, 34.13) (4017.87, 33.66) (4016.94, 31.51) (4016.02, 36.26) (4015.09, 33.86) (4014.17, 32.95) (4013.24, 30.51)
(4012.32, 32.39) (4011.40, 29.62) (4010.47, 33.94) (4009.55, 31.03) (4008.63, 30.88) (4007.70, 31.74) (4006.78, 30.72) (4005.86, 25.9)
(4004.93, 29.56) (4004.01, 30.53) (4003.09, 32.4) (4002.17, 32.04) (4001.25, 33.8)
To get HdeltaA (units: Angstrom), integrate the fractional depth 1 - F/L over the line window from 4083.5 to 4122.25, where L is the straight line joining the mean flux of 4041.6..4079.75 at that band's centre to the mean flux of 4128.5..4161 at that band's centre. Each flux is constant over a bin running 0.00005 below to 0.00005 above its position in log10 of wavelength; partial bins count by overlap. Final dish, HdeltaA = -0.6 Angstrom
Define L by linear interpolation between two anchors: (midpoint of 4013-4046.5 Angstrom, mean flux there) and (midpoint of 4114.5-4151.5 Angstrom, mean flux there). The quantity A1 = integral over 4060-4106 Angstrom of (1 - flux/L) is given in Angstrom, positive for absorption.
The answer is 2.5 Angstrom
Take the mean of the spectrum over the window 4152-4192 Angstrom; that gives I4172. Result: 32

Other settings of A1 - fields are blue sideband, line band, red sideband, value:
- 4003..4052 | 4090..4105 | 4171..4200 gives 0.9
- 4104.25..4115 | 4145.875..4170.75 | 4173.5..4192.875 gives -1.1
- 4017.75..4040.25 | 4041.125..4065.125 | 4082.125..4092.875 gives 2.0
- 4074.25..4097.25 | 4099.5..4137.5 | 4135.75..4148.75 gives 1.1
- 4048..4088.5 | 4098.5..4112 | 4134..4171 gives 0.8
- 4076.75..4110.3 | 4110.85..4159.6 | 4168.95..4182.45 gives -2.1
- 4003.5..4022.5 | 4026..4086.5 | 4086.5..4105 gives 1.3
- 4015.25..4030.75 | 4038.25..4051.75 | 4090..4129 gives 0.6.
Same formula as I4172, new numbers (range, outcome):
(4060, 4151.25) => 31.5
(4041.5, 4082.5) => 30.2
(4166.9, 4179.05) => 31.4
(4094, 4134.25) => 31.3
